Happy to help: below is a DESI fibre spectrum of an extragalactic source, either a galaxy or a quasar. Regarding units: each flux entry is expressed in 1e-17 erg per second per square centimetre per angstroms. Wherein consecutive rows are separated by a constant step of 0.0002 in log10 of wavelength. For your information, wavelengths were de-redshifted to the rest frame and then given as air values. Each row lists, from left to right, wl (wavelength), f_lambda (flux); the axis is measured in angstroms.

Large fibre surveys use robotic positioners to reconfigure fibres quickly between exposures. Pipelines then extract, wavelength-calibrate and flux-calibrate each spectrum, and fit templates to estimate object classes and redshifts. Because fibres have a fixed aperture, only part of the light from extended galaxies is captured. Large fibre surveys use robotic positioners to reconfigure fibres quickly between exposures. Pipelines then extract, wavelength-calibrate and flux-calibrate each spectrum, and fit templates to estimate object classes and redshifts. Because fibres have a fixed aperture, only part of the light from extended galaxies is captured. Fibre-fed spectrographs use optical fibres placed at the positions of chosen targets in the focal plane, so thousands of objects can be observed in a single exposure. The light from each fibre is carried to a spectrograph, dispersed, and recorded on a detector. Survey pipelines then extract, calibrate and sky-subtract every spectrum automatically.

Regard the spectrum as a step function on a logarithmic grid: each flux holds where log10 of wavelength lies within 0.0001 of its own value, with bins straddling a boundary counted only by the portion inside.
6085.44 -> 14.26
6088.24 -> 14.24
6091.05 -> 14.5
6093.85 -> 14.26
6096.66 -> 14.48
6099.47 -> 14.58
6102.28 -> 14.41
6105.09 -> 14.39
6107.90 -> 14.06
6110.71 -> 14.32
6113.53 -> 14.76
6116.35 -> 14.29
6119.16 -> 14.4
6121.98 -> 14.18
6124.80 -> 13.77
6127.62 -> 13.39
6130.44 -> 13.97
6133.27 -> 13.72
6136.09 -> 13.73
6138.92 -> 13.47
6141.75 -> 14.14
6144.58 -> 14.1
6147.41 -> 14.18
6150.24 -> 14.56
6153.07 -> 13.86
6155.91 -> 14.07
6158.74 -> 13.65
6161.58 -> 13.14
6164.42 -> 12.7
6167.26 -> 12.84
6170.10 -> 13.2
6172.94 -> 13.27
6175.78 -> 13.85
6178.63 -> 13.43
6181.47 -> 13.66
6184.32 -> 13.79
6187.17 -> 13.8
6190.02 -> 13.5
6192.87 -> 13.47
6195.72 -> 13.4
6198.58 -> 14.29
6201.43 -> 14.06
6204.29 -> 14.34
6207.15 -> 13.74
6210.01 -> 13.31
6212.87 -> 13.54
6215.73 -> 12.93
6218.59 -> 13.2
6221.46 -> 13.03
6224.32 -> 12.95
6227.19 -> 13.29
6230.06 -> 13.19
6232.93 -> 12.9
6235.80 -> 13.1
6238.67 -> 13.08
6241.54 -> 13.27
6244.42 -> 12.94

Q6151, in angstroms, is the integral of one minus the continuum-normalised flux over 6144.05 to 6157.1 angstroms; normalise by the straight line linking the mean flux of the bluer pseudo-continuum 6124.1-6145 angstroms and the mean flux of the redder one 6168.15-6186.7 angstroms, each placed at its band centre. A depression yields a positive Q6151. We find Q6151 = -0.5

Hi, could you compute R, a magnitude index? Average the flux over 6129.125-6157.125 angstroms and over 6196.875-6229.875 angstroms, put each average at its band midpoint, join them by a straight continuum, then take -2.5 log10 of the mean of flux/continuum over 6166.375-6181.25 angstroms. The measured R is 0.03 mag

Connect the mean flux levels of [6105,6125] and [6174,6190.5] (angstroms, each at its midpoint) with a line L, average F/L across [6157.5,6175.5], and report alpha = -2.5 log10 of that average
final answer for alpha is 0.05 mag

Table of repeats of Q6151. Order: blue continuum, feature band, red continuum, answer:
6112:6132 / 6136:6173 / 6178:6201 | 0.70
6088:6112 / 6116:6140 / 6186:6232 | 0.47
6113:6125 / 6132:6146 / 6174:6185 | 0.25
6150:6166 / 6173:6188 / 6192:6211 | 0.05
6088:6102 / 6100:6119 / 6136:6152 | -0.10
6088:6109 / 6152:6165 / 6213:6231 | 0.23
